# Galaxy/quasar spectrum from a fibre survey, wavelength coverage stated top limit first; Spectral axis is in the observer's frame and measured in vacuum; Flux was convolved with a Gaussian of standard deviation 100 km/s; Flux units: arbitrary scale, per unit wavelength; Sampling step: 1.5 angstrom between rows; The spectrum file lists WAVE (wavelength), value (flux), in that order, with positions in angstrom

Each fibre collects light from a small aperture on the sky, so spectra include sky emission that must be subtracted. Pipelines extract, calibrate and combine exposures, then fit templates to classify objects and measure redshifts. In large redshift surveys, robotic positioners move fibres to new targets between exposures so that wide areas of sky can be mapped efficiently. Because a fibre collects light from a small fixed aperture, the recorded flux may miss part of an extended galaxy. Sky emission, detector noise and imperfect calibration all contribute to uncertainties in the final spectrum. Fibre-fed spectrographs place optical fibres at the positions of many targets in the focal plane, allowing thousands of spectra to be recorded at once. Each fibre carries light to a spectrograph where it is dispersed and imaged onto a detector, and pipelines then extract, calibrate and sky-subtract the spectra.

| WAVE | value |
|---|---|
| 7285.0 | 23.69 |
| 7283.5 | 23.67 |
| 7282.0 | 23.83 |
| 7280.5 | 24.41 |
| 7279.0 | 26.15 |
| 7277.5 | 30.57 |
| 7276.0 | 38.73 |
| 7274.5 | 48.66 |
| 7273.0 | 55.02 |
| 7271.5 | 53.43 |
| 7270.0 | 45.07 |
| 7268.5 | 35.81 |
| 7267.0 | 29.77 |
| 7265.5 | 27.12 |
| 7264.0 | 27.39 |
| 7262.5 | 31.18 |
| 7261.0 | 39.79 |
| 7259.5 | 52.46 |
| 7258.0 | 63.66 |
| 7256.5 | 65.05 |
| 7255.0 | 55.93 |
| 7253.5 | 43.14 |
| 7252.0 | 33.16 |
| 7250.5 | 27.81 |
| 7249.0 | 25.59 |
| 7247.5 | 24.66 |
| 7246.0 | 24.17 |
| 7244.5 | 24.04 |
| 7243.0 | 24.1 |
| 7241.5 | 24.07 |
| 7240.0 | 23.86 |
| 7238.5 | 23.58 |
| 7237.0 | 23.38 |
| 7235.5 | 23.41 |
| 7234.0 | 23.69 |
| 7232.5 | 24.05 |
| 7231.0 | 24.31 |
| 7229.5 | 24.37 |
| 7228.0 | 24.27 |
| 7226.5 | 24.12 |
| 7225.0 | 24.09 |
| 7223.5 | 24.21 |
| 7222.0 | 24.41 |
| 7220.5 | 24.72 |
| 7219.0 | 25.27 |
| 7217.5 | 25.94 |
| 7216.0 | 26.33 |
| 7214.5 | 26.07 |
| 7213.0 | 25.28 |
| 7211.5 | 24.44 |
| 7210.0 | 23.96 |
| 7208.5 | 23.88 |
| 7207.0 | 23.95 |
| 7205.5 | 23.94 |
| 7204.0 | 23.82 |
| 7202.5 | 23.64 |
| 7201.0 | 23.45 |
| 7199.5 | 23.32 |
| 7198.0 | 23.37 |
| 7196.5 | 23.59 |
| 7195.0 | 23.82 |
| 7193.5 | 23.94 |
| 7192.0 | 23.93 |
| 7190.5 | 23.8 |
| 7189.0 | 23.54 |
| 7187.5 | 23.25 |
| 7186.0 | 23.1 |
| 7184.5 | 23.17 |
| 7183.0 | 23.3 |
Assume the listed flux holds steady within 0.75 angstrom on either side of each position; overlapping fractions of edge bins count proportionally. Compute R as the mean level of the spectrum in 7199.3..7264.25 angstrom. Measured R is 28.8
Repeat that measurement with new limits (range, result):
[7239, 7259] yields 35.4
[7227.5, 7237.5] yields 23.9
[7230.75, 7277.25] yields 35.1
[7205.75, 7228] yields 24.7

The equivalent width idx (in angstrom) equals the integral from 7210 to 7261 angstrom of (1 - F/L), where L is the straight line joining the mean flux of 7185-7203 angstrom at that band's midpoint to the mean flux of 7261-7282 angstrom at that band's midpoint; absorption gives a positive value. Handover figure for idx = 1.6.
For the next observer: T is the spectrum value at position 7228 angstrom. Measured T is 24.27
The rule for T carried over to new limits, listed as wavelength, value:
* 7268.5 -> 35.81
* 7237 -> 23.38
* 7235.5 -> 23.41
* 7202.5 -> 23.64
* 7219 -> 25.27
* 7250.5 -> 27.81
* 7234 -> 23.69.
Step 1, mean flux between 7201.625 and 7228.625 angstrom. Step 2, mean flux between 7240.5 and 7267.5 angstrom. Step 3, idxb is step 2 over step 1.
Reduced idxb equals 1.5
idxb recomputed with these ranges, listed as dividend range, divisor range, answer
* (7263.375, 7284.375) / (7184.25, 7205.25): 1.48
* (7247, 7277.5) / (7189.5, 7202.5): 1.74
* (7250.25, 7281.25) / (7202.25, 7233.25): 1.67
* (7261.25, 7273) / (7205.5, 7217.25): 1.49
